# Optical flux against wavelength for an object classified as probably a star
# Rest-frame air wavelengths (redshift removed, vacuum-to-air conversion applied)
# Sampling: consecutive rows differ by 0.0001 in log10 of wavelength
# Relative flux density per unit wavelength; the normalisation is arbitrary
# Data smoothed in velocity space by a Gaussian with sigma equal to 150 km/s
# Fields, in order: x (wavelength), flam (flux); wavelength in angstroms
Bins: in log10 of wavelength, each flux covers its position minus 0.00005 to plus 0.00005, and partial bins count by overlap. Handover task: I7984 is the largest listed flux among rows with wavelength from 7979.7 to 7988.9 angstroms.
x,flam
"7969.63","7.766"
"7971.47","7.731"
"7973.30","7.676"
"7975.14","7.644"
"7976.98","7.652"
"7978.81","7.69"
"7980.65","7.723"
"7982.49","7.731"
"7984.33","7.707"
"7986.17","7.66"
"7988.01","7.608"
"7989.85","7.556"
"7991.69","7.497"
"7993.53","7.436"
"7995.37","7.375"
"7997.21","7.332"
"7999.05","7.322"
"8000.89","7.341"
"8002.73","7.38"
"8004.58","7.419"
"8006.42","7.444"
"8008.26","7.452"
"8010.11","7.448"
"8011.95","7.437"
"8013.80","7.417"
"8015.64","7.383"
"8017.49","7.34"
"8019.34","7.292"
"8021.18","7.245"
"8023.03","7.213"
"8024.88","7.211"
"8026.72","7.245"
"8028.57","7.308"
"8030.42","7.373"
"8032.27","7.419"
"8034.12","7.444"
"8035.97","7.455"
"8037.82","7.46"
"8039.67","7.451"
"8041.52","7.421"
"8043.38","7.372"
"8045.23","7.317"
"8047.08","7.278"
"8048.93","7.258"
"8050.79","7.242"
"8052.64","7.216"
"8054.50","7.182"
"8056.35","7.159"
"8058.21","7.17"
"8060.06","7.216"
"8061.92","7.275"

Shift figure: 7.731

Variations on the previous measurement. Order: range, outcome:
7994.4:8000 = 7.375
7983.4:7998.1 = 7.707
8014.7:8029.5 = 7.383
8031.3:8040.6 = 7.46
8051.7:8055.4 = 7.216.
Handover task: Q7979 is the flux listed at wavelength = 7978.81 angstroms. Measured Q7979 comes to 7.69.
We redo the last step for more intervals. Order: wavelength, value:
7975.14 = 7.644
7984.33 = 7.707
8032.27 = 7.419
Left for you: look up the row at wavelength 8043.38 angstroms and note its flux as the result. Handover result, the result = 7.372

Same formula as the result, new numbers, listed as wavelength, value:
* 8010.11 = 7.448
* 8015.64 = 7.383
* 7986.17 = 7.66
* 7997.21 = 7.332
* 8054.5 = 7.182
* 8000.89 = 7.341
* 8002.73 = 7.38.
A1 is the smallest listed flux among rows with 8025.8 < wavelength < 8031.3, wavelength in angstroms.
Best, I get 7.245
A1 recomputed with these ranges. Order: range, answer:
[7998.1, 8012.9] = 7.322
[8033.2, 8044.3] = 7.372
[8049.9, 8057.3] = 7.159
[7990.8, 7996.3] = 7.375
